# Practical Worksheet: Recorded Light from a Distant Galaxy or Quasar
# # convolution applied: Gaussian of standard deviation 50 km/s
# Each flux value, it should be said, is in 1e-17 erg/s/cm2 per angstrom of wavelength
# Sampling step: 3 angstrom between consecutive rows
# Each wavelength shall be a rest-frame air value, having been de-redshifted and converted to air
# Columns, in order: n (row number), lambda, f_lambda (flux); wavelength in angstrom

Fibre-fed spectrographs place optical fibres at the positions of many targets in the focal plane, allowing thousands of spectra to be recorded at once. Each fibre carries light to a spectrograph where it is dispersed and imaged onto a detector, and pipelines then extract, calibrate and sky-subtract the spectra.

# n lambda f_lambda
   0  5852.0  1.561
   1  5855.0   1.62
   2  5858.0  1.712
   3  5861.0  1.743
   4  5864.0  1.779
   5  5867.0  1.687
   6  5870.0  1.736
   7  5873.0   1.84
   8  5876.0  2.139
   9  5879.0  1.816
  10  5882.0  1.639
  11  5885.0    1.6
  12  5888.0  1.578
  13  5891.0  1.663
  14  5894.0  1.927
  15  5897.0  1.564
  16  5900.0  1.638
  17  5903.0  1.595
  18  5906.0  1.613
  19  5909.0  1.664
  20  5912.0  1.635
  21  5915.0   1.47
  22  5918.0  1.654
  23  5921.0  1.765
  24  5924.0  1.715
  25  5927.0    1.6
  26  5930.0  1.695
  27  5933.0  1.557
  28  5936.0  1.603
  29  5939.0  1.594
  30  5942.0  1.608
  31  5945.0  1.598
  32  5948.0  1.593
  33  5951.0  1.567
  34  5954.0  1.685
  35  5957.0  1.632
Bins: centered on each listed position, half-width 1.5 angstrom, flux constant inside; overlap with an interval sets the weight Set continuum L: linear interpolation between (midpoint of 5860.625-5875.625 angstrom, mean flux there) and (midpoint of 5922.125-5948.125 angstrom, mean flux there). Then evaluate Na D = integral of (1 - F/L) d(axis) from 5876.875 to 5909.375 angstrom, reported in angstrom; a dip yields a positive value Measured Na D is 1.00 angstrom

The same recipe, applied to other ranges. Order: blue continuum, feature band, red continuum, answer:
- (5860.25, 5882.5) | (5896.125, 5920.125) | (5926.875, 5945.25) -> 1.2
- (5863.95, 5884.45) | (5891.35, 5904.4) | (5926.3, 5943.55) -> 0.3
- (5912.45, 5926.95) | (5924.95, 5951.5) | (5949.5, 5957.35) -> 0.5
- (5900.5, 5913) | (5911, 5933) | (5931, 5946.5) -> -0.4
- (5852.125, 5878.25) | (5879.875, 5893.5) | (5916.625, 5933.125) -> 0.7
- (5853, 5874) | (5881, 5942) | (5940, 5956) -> 0.8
